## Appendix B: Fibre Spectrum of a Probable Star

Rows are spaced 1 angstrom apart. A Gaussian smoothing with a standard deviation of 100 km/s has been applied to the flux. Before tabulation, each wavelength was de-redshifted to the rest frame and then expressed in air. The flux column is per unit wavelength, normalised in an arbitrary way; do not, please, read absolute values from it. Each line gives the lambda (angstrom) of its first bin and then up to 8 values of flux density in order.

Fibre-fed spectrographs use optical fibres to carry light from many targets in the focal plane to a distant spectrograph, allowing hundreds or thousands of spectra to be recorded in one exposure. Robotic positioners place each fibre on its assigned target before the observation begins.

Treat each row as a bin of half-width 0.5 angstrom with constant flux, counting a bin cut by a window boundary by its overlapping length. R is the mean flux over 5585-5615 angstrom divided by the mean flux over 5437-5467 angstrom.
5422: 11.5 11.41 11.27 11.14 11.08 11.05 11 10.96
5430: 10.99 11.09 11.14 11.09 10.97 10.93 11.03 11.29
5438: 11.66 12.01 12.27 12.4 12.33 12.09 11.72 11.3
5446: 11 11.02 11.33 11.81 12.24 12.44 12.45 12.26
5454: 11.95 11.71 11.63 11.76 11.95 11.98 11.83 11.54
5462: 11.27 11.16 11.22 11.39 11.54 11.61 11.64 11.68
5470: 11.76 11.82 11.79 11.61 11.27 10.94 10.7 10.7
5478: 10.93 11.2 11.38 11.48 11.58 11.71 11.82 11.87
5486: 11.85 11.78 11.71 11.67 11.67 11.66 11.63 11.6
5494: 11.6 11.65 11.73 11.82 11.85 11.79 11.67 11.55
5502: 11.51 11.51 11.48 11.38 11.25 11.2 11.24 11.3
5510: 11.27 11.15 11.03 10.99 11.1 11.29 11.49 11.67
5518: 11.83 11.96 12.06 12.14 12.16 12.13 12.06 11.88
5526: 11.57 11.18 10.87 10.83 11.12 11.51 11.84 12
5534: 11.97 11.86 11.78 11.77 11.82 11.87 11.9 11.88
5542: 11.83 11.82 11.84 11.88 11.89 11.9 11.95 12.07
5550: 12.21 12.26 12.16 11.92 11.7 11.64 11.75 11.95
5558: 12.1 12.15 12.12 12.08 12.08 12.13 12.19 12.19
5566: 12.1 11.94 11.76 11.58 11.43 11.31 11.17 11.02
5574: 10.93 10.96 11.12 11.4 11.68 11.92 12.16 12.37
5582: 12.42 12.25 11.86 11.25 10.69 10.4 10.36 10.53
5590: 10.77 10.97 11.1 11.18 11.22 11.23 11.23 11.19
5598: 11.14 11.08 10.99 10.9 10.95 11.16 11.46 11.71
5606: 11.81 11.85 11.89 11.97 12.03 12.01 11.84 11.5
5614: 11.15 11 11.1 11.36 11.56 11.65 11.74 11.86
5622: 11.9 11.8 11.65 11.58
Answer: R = 1.0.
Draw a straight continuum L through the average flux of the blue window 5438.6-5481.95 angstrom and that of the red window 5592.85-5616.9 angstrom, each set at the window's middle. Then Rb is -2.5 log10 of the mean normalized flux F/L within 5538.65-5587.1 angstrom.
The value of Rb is -0.03 mag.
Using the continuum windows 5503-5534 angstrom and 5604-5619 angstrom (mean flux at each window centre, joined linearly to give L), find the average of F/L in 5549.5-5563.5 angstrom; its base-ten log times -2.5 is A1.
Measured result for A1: -0.043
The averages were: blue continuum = 11.5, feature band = 12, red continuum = 11.6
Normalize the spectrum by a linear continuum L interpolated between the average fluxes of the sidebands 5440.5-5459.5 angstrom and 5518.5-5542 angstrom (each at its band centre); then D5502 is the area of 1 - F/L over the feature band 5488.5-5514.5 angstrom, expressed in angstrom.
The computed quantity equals 0.7 angstrom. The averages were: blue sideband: 11.9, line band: 11.5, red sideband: 11.7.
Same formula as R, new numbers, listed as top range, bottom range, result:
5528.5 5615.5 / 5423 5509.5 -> 1.01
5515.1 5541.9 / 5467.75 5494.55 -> 1.02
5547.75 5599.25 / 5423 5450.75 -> 1.01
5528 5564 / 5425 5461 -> 1.02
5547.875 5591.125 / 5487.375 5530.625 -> 1.01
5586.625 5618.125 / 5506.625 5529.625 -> 0.98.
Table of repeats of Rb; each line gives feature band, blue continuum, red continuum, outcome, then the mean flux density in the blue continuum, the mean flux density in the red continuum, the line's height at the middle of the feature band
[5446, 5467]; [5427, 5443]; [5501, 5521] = -0.03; 11.4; 11.4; 11.4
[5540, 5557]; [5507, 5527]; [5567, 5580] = -0.04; 11.6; 11.4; 11.5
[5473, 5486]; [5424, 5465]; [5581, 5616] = 0.02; 11.5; 11.3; 11.5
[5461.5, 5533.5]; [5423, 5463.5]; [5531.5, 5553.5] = 0.02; 11.6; 11.9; 11.8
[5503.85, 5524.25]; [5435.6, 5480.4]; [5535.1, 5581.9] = 0.02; 11.6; 11.8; 11.7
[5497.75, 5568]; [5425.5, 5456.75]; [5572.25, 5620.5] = -0.03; 11.6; 11.4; 11.4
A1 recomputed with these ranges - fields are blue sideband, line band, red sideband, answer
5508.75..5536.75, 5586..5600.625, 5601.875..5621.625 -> 0.06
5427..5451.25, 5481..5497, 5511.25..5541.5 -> -0.01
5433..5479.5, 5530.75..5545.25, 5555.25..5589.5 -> -0.02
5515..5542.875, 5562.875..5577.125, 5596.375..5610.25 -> 0.00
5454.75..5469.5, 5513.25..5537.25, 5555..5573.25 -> 0.01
